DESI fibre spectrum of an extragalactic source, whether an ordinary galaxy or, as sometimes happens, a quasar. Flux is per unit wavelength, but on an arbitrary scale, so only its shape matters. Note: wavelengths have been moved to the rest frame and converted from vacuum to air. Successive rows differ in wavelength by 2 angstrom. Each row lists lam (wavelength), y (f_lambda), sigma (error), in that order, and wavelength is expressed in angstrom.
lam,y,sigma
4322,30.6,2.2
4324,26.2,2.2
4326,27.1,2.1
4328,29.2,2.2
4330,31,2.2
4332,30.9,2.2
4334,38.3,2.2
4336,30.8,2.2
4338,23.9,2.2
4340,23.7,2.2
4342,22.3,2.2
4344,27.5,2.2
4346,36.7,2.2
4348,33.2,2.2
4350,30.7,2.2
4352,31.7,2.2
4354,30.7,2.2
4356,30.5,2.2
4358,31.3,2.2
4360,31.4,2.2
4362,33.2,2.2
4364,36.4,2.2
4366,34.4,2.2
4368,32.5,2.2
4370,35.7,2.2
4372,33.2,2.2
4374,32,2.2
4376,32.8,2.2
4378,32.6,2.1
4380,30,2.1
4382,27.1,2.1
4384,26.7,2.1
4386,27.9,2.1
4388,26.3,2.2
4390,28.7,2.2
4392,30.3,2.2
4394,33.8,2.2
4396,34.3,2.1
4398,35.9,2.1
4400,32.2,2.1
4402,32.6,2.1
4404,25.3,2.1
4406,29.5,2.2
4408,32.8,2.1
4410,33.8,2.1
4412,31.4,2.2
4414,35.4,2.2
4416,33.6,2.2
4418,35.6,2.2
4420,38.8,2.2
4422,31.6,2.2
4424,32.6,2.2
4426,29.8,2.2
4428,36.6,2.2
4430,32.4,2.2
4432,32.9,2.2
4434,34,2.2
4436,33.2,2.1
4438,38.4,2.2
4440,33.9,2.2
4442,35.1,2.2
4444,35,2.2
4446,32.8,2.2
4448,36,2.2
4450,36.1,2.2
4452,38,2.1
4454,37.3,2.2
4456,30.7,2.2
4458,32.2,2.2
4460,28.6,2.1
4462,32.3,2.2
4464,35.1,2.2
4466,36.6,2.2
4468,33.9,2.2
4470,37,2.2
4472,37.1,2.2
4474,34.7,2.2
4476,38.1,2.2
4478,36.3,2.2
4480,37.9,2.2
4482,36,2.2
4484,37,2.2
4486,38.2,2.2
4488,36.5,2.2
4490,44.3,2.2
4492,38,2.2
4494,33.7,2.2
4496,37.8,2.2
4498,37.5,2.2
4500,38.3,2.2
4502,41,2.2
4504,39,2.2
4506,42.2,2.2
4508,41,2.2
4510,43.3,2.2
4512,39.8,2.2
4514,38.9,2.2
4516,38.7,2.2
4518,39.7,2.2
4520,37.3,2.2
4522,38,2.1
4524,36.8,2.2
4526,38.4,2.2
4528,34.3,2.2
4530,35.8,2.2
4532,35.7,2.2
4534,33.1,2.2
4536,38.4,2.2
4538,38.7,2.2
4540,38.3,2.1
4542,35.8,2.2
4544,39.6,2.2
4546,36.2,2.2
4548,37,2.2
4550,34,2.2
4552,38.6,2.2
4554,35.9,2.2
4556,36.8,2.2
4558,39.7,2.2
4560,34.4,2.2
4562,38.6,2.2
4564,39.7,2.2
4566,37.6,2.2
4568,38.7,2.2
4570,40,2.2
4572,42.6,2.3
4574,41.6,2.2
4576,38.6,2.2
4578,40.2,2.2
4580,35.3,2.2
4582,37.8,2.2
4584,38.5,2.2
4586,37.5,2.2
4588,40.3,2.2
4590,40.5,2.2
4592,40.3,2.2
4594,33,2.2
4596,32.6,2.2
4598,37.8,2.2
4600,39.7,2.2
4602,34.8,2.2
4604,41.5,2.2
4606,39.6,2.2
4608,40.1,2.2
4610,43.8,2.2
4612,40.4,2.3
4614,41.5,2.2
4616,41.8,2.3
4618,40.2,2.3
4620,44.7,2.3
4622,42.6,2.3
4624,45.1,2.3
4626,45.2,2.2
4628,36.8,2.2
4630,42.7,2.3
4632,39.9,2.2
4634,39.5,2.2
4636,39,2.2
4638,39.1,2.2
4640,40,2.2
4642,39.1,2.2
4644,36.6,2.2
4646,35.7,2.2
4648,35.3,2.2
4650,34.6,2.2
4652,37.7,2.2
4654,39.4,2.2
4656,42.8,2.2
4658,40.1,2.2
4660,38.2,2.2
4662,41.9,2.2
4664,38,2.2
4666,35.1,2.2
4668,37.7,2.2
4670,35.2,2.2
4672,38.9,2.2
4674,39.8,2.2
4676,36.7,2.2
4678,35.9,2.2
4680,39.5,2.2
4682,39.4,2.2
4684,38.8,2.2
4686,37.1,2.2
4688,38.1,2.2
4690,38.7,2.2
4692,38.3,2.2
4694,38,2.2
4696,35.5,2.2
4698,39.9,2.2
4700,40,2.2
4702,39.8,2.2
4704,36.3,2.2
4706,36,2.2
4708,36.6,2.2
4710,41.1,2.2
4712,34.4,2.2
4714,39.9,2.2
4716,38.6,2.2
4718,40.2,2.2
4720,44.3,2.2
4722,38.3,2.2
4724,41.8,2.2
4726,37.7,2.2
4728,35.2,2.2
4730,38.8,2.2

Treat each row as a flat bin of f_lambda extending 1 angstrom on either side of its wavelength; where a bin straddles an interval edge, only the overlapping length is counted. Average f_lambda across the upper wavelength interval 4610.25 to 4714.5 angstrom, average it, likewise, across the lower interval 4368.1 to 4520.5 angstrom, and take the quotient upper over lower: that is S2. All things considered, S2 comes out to 1.1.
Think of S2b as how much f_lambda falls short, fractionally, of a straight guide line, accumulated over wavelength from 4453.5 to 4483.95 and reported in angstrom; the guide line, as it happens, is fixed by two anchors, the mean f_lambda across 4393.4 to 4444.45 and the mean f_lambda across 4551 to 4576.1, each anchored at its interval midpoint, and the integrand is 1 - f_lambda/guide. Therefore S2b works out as 0.3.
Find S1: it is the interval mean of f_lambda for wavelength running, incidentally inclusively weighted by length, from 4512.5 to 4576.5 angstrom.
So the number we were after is 37.7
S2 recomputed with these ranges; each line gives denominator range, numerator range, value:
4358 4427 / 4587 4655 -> 1.23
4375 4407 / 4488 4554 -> 1.25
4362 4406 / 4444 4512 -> 1.17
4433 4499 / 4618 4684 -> 1.10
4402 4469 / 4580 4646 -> 1.18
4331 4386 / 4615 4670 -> 1.27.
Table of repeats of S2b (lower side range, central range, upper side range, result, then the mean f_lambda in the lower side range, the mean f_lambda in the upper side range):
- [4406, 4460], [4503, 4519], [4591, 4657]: -1.8 angstrom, 34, 39.5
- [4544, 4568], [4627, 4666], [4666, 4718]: -0.9 angstrom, 37.3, 38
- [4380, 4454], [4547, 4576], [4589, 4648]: -0.4 angstrom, 32.8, 39.7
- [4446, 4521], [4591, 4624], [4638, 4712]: -1.8 angstrom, 37.1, 38.1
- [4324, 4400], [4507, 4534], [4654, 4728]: -2.8 angstrom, 30.9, 38.5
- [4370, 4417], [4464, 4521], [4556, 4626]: -4.4 angstrom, 31.3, 39.5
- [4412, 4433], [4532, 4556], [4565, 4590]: 0.7 angstrom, 33.8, 39.1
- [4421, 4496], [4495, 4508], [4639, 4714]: -1.3 angstrom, 35.2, 38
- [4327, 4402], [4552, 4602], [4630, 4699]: -2.8 angstrom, 31.1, 38.3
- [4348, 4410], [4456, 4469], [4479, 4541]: 1.0 angstrom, 31.5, 38.2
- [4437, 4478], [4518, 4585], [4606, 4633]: 2.2 angstrom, 35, 41.8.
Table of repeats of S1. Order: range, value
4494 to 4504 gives 38.2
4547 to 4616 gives 38.5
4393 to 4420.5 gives 33.1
